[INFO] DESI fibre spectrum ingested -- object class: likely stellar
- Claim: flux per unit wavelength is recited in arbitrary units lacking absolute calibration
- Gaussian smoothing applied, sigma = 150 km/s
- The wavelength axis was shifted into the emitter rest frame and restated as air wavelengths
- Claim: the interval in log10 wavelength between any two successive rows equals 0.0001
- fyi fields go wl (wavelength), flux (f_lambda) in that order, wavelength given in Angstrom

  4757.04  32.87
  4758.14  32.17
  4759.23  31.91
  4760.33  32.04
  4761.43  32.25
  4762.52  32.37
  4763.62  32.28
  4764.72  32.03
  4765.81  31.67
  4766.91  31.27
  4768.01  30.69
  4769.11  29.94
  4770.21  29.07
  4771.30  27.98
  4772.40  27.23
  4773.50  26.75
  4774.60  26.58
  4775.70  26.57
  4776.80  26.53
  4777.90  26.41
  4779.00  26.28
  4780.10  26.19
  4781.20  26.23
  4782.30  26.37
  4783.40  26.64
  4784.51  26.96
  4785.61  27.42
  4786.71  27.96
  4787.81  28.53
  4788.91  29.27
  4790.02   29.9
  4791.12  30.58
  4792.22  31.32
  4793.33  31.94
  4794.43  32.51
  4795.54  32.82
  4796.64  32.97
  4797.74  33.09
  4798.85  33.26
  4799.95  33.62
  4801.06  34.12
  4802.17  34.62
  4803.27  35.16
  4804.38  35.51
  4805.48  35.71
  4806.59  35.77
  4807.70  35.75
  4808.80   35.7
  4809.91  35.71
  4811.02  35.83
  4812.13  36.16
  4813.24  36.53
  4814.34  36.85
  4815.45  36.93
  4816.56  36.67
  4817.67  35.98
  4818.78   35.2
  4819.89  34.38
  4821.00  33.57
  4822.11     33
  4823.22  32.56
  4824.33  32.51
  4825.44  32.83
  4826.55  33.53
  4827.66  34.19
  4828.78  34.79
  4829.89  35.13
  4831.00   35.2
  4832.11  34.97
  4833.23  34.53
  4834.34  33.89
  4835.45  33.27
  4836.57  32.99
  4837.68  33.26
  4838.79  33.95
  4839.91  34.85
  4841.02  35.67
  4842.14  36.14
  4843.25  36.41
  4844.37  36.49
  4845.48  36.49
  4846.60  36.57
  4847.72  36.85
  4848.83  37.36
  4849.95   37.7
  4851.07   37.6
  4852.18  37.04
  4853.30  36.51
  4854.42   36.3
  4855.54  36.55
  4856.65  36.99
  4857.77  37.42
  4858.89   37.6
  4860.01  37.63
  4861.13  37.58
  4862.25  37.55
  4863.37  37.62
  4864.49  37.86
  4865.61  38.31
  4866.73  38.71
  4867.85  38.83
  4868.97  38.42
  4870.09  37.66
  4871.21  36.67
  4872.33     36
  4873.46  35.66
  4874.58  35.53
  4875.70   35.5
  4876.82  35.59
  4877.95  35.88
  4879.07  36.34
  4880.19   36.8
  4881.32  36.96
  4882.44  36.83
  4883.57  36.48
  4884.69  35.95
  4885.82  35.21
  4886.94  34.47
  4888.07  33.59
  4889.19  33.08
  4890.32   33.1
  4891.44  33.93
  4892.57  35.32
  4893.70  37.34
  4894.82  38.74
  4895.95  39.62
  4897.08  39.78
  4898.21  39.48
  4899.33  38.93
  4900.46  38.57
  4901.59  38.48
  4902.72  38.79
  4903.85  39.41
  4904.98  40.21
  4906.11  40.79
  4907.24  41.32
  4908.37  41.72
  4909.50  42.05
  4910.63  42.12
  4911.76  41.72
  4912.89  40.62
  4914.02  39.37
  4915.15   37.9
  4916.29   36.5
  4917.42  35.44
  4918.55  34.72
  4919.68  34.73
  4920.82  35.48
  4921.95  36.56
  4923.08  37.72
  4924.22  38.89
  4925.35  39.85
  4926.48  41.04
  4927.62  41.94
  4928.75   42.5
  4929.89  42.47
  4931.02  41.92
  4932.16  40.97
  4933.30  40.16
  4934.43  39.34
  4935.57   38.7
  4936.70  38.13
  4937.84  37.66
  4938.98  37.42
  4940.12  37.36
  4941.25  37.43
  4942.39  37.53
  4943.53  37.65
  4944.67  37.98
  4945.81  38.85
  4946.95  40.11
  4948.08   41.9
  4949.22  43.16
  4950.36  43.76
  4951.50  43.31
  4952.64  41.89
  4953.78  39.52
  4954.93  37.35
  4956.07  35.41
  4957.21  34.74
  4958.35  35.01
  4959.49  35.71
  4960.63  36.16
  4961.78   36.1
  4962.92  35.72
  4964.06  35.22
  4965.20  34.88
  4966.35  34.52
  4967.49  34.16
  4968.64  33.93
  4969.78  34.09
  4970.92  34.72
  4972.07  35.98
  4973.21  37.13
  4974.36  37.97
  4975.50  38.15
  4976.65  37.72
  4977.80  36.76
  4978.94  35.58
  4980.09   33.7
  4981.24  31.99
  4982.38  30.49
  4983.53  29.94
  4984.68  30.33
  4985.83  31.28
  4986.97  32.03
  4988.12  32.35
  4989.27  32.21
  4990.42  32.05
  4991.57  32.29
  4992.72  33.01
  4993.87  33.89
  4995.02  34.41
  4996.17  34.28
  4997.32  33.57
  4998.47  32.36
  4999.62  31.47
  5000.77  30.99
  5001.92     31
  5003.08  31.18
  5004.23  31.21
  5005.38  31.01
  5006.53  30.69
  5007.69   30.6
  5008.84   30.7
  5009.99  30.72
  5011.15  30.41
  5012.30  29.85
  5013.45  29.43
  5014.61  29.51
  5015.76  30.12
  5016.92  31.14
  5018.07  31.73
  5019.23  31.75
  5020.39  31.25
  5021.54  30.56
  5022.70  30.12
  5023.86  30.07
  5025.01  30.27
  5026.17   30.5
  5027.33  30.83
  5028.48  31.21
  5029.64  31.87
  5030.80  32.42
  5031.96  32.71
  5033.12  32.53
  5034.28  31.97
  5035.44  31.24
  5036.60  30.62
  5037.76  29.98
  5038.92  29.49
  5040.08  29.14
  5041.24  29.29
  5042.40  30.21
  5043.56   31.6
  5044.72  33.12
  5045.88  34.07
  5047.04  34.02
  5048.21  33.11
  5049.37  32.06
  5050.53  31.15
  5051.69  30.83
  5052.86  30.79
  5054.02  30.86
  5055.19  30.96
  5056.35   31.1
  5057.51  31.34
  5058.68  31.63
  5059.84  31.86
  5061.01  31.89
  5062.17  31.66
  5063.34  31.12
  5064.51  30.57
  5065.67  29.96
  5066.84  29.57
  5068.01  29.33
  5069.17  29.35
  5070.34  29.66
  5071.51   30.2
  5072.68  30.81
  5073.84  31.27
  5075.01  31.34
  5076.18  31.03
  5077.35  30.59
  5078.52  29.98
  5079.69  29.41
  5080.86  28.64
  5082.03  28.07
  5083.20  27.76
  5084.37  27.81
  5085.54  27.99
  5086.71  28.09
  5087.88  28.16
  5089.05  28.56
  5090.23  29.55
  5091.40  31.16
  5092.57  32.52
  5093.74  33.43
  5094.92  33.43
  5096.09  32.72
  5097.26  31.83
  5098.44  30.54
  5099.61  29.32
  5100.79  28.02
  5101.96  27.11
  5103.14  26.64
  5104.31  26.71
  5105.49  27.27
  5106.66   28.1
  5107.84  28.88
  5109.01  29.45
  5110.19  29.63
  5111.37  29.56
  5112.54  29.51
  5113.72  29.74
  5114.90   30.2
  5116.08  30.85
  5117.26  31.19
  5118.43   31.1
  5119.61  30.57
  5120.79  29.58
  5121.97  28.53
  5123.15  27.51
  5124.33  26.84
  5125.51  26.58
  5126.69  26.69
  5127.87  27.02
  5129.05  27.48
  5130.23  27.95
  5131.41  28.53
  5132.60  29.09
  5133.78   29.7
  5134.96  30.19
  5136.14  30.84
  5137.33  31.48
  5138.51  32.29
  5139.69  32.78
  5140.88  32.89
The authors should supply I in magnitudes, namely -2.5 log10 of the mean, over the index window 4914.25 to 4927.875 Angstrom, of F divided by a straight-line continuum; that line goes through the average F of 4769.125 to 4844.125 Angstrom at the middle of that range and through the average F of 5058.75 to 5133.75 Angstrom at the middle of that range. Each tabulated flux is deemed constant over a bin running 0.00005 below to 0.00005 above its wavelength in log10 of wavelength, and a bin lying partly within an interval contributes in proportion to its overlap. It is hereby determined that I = -0.20 mag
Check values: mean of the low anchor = 32.4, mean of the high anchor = 29.5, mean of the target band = 37.5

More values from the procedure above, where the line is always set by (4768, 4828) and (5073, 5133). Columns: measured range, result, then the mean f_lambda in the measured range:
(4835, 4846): -0.12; 35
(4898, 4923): -0.25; 38.8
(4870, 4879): -0.16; 36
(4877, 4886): -0.17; 36.3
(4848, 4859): -0.18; 37.1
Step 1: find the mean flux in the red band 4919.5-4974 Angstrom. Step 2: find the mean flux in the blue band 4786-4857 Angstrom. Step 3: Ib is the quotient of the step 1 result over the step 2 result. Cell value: 1.10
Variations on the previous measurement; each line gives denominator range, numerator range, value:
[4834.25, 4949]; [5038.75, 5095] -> 0.81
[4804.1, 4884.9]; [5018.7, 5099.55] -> 0.86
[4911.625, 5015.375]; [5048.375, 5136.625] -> 0.83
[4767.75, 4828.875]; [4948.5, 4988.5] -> 1.12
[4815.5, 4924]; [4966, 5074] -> 0.87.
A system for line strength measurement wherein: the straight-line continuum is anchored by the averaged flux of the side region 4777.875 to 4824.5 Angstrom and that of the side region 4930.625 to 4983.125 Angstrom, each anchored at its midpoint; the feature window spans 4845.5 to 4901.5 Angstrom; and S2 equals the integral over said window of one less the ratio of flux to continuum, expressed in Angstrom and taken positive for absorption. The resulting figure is -3.5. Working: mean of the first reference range 32.5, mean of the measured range 36.9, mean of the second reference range 37.3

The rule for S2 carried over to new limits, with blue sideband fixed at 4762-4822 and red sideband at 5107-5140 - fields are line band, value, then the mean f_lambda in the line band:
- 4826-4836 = -1.0 Angstrom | 34.4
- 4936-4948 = -3.0 Angstrom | 38.2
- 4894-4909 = -4.3 Angstrom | 39.7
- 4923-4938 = -4.7 Angstrom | 40.2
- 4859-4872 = -2.8 Angstrom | 37.9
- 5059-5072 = -0.3 Angstrom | 30.5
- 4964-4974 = -1.5 Angstrom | 35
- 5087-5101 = -0.6 Angstrom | 30.8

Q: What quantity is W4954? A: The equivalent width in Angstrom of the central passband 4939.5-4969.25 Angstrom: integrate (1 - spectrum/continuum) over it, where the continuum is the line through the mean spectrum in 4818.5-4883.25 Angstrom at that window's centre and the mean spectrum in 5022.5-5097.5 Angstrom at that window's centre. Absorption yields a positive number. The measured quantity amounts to -3.8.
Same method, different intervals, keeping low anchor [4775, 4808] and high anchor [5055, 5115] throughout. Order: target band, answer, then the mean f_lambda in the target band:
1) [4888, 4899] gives -2.3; 36.6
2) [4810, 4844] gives -4.7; 34.7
